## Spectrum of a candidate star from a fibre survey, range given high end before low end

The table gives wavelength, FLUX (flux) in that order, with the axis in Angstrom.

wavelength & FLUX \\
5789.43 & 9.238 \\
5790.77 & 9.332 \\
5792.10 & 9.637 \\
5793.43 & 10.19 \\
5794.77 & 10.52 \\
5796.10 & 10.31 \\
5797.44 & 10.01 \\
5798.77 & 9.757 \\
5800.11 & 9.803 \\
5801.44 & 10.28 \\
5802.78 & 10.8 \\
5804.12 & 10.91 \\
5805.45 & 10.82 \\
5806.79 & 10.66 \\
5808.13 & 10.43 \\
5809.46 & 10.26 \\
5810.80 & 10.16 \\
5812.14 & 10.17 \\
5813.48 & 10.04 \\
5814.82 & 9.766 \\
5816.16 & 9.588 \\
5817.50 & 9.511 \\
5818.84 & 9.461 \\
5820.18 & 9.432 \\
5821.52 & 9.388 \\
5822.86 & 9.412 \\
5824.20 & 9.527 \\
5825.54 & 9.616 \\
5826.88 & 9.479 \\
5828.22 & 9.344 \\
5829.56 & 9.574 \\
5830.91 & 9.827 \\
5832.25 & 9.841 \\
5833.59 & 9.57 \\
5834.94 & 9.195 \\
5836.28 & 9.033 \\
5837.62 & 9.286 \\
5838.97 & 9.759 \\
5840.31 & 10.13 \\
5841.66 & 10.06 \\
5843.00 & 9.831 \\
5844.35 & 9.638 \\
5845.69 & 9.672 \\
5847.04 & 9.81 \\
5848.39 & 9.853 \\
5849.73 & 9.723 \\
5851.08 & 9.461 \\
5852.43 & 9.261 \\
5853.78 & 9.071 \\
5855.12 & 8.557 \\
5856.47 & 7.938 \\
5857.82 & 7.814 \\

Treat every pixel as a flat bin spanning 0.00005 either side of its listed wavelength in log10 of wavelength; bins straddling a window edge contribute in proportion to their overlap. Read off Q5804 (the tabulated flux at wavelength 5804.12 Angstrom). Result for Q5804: 10.91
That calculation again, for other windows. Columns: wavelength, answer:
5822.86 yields 9.412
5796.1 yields 10.31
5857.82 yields 7.814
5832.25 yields 9.841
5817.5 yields 9.511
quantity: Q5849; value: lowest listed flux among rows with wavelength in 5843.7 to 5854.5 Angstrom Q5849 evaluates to 9.071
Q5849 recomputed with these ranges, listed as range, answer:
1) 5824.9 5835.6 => 9.195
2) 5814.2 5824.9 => 9.388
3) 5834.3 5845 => 9.033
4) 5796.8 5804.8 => 9.757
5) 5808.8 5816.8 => 9.588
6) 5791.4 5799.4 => 9.637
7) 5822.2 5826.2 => 9.412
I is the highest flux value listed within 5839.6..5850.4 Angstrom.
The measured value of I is 10.13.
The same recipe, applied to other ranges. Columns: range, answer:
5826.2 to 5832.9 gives 9.841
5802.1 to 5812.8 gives 10.91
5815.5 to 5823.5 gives 9.588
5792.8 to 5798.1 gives 10.52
